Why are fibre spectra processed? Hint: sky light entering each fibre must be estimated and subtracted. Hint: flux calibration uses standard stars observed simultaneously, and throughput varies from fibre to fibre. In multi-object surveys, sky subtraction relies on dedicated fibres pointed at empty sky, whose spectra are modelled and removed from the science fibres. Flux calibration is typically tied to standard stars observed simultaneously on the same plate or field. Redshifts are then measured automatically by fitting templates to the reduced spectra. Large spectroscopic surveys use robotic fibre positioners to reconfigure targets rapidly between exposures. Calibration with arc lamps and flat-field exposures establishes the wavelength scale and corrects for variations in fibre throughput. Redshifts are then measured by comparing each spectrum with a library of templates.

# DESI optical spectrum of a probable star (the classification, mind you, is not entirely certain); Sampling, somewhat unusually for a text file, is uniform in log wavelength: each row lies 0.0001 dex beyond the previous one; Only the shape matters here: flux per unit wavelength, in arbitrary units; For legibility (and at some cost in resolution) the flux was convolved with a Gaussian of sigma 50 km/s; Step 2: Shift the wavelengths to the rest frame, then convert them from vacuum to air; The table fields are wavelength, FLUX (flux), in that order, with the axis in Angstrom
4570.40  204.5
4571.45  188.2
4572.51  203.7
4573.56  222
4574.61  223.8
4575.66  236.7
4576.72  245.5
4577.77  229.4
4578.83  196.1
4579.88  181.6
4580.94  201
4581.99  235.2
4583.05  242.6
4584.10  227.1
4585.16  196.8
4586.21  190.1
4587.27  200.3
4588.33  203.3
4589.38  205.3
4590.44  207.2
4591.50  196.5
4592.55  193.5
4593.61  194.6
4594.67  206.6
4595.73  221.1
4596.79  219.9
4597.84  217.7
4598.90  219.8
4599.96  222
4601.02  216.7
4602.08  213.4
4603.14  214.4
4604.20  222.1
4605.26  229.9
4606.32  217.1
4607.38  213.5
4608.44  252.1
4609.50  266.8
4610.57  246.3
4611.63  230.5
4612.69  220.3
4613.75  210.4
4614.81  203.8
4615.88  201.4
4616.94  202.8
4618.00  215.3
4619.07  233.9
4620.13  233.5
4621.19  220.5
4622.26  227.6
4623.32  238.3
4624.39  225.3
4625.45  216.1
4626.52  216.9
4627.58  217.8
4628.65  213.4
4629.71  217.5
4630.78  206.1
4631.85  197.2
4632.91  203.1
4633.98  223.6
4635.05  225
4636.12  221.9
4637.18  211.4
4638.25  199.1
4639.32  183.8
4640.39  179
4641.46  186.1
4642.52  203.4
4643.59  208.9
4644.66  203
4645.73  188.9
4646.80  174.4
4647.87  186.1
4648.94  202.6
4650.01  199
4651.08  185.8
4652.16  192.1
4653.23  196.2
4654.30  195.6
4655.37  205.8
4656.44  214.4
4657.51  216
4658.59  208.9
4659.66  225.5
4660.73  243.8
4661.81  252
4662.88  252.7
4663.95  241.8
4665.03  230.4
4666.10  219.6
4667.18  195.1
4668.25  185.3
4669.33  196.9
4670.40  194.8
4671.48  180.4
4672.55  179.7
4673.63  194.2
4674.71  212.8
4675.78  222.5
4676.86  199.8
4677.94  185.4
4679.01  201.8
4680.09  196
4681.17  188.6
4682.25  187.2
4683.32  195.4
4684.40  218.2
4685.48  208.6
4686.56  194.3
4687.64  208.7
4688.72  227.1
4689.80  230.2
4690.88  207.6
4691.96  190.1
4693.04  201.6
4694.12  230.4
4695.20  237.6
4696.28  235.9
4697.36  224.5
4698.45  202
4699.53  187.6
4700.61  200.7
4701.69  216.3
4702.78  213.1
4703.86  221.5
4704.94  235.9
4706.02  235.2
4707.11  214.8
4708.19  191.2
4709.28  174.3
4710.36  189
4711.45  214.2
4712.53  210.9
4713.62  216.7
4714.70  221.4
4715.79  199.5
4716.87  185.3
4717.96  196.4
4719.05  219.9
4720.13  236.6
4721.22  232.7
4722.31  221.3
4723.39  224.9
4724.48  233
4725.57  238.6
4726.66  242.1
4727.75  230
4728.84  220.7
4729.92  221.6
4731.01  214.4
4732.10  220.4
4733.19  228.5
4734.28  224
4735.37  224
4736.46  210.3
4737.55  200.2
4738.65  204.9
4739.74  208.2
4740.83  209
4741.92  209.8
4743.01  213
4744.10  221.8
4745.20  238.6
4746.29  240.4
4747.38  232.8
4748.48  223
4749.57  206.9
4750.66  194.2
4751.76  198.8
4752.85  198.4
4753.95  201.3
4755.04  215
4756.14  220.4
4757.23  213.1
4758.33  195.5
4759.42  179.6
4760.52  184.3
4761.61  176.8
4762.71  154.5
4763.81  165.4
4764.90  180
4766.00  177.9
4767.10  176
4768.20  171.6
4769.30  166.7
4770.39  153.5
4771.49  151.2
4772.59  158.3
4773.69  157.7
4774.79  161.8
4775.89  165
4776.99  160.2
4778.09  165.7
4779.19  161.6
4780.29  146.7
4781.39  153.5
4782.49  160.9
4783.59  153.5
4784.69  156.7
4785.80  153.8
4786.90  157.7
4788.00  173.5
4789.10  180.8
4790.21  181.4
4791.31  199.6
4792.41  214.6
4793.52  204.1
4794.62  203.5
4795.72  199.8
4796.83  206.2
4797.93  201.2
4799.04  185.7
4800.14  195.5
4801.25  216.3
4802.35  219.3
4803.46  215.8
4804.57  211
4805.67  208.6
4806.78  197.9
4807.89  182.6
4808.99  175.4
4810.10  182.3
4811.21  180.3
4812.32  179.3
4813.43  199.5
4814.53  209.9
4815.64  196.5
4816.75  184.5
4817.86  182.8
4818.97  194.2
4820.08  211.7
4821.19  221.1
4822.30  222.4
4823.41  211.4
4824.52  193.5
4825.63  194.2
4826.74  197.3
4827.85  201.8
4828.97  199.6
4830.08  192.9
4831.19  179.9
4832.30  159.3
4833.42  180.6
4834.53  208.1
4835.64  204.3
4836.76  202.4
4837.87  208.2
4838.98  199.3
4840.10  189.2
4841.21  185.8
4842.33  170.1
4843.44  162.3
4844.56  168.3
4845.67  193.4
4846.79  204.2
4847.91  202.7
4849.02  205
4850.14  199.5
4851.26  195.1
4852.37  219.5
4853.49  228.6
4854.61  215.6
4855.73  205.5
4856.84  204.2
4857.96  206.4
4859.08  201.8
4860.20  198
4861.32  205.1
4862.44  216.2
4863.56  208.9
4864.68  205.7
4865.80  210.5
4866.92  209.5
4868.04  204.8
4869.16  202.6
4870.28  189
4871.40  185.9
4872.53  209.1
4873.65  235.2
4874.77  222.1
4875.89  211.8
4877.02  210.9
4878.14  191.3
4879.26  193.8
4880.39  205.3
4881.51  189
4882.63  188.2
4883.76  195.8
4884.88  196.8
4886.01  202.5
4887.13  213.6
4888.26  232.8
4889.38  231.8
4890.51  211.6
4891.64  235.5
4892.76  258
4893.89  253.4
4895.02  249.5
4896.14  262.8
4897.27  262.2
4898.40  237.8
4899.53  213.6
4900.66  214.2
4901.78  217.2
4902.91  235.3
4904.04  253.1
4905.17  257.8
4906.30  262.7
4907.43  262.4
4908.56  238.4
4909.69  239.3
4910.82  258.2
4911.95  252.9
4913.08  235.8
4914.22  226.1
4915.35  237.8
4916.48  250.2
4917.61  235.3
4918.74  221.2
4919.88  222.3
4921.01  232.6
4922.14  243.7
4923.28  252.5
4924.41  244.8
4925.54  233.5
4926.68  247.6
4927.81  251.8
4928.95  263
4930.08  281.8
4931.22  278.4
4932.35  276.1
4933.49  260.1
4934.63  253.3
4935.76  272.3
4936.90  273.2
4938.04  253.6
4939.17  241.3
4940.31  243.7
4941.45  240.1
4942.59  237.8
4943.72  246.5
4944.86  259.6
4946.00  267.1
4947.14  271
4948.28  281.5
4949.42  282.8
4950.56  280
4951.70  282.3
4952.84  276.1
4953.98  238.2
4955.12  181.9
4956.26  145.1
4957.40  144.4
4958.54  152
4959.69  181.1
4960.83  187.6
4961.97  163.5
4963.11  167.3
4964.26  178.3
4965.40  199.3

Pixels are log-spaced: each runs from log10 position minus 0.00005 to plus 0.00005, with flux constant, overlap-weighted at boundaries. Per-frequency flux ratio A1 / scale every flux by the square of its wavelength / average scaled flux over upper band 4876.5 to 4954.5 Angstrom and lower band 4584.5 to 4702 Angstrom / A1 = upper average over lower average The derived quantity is 1.3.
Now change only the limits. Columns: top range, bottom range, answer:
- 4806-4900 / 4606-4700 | 1.06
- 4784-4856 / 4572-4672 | 1.00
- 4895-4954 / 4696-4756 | 1.27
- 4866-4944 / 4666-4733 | 1.21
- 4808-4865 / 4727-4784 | 1.06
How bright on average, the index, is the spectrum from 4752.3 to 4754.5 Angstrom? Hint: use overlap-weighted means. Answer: 200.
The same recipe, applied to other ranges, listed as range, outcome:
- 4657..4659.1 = 212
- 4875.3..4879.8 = 202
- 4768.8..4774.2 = 158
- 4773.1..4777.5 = 161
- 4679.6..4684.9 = 197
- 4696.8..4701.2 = 204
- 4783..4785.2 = 155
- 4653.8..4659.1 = 208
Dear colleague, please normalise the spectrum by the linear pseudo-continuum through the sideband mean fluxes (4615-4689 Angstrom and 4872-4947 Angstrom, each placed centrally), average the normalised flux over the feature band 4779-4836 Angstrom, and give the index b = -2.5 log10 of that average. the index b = 0.18 mag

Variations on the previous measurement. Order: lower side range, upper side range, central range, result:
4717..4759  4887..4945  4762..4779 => 0.33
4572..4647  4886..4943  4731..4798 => 0.21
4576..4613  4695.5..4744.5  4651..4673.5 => 0.03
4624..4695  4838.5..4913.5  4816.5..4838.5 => 0.08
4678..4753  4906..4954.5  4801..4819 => 0.18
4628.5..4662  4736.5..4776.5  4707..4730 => -0.10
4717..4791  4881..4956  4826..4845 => 0.16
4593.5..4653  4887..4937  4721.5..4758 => 0.04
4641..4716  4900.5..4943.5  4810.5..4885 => 0.18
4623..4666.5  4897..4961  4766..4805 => 0.26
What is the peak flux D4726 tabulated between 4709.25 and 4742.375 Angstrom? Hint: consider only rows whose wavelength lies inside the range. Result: 242.1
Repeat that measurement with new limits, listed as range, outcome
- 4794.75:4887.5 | 235.2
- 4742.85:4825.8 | 240.4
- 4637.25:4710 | 252.7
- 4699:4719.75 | 235.9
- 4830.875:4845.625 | 208.2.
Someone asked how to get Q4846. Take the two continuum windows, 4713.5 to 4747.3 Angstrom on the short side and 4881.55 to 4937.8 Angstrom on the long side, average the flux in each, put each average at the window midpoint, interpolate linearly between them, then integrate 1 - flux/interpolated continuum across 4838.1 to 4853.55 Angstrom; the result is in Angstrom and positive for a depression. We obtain 2.6 Angstrom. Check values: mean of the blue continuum 220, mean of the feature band 194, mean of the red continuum 241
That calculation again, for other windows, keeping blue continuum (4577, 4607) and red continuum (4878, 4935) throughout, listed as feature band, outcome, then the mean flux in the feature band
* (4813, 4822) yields 1.1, 201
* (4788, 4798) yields 1.3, 198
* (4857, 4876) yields 2.2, 207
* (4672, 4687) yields 1.4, 199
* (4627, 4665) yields 1.4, 208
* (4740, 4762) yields 1.5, 209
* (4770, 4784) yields 4.3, 158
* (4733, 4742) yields 0.4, 213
